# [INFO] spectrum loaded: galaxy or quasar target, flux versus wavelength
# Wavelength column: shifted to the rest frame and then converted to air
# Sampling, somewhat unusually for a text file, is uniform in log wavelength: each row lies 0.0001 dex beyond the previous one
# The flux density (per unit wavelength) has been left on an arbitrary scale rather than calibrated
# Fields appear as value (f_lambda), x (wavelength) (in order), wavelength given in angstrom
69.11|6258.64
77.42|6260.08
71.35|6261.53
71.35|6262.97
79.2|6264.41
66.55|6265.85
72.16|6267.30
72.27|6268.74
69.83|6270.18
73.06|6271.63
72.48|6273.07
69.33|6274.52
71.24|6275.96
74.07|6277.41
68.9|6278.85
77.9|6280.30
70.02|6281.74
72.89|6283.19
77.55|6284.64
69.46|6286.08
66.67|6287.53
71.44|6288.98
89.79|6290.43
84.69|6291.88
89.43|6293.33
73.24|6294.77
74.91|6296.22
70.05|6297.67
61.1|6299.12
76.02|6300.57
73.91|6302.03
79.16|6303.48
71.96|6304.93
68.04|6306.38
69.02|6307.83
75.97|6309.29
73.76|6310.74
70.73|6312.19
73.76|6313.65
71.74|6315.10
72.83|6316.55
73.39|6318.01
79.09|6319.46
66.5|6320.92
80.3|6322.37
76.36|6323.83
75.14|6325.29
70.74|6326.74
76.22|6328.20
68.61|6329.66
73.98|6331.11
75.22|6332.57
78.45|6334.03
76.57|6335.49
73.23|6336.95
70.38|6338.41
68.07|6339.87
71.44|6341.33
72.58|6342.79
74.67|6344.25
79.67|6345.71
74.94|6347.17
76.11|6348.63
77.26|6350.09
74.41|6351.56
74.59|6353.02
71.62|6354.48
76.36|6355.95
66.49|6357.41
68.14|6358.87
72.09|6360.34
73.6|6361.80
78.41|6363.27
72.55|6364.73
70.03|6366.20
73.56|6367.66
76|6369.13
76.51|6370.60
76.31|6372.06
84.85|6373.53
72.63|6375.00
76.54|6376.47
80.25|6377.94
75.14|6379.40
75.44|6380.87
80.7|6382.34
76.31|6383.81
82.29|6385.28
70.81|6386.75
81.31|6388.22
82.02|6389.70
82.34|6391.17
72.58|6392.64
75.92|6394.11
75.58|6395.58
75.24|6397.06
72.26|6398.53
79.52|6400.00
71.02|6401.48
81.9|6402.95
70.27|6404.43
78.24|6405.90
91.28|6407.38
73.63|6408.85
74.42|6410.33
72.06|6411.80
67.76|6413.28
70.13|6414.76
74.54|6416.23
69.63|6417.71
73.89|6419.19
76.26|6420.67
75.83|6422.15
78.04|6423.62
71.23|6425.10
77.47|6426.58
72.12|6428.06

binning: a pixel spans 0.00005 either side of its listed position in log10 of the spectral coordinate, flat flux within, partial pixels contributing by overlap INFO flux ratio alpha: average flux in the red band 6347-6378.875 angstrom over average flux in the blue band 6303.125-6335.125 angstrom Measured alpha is 1.0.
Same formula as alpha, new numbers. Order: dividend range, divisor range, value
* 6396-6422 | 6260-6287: 1.03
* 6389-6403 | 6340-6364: 1.04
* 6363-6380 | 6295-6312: 1.05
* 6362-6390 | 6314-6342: 1.04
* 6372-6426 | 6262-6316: 1.04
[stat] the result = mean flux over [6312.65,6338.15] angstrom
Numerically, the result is 74.1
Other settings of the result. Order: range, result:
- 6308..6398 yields 74.9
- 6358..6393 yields 76.3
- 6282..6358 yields 74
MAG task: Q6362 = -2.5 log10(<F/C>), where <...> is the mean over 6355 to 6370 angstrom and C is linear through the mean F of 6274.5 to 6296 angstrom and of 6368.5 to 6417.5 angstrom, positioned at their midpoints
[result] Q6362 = 0.05 mag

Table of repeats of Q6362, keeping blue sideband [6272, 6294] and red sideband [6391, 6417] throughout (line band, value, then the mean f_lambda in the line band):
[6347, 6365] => 0.02 mag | 73.6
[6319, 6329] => 0.01 mag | 74.7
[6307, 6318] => 0.04 mag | 72.5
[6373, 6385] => -0.04 mag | 77.8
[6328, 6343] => 0.03 mag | 73.1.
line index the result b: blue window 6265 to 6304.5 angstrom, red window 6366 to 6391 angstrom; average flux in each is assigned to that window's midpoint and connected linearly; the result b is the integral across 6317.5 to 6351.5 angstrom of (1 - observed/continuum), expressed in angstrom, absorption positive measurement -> 0.59 angstrom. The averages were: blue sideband 73.6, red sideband 77.4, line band 74.3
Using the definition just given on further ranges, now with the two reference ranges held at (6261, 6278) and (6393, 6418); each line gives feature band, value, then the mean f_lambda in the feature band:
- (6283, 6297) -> -0.9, 77.2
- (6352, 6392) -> -0.8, 75.8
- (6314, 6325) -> -0.2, 74.3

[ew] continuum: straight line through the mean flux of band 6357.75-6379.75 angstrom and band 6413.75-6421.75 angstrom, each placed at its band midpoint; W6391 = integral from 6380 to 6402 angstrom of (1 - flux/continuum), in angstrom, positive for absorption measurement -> -0.9 angstrom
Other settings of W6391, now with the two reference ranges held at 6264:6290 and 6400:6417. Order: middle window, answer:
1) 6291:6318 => -0.5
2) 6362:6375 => -0.3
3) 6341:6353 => -0.2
